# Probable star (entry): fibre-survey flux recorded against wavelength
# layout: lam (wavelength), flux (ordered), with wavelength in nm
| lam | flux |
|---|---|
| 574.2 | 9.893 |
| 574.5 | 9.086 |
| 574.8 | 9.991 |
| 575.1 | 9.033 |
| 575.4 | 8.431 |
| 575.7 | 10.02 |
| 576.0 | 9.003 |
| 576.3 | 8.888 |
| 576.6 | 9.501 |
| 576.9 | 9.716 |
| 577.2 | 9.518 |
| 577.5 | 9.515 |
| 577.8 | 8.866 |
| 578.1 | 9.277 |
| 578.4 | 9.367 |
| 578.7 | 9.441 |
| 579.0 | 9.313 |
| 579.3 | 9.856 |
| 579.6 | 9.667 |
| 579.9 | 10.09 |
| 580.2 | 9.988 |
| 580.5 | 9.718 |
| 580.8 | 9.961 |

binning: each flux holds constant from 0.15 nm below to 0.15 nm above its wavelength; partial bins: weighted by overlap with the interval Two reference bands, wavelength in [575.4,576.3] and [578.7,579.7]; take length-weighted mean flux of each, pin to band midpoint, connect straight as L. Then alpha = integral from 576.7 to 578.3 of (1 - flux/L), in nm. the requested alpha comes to 0.003 nm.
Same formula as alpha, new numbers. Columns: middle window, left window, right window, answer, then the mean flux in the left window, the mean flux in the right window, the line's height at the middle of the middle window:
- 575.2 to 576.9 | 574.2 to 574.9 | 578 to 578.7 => 0.050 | 9.58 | 9.35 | 9.49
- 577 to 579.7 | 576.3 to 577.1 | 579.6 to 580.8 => 0.069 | 9.47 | 9.9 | 9.67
